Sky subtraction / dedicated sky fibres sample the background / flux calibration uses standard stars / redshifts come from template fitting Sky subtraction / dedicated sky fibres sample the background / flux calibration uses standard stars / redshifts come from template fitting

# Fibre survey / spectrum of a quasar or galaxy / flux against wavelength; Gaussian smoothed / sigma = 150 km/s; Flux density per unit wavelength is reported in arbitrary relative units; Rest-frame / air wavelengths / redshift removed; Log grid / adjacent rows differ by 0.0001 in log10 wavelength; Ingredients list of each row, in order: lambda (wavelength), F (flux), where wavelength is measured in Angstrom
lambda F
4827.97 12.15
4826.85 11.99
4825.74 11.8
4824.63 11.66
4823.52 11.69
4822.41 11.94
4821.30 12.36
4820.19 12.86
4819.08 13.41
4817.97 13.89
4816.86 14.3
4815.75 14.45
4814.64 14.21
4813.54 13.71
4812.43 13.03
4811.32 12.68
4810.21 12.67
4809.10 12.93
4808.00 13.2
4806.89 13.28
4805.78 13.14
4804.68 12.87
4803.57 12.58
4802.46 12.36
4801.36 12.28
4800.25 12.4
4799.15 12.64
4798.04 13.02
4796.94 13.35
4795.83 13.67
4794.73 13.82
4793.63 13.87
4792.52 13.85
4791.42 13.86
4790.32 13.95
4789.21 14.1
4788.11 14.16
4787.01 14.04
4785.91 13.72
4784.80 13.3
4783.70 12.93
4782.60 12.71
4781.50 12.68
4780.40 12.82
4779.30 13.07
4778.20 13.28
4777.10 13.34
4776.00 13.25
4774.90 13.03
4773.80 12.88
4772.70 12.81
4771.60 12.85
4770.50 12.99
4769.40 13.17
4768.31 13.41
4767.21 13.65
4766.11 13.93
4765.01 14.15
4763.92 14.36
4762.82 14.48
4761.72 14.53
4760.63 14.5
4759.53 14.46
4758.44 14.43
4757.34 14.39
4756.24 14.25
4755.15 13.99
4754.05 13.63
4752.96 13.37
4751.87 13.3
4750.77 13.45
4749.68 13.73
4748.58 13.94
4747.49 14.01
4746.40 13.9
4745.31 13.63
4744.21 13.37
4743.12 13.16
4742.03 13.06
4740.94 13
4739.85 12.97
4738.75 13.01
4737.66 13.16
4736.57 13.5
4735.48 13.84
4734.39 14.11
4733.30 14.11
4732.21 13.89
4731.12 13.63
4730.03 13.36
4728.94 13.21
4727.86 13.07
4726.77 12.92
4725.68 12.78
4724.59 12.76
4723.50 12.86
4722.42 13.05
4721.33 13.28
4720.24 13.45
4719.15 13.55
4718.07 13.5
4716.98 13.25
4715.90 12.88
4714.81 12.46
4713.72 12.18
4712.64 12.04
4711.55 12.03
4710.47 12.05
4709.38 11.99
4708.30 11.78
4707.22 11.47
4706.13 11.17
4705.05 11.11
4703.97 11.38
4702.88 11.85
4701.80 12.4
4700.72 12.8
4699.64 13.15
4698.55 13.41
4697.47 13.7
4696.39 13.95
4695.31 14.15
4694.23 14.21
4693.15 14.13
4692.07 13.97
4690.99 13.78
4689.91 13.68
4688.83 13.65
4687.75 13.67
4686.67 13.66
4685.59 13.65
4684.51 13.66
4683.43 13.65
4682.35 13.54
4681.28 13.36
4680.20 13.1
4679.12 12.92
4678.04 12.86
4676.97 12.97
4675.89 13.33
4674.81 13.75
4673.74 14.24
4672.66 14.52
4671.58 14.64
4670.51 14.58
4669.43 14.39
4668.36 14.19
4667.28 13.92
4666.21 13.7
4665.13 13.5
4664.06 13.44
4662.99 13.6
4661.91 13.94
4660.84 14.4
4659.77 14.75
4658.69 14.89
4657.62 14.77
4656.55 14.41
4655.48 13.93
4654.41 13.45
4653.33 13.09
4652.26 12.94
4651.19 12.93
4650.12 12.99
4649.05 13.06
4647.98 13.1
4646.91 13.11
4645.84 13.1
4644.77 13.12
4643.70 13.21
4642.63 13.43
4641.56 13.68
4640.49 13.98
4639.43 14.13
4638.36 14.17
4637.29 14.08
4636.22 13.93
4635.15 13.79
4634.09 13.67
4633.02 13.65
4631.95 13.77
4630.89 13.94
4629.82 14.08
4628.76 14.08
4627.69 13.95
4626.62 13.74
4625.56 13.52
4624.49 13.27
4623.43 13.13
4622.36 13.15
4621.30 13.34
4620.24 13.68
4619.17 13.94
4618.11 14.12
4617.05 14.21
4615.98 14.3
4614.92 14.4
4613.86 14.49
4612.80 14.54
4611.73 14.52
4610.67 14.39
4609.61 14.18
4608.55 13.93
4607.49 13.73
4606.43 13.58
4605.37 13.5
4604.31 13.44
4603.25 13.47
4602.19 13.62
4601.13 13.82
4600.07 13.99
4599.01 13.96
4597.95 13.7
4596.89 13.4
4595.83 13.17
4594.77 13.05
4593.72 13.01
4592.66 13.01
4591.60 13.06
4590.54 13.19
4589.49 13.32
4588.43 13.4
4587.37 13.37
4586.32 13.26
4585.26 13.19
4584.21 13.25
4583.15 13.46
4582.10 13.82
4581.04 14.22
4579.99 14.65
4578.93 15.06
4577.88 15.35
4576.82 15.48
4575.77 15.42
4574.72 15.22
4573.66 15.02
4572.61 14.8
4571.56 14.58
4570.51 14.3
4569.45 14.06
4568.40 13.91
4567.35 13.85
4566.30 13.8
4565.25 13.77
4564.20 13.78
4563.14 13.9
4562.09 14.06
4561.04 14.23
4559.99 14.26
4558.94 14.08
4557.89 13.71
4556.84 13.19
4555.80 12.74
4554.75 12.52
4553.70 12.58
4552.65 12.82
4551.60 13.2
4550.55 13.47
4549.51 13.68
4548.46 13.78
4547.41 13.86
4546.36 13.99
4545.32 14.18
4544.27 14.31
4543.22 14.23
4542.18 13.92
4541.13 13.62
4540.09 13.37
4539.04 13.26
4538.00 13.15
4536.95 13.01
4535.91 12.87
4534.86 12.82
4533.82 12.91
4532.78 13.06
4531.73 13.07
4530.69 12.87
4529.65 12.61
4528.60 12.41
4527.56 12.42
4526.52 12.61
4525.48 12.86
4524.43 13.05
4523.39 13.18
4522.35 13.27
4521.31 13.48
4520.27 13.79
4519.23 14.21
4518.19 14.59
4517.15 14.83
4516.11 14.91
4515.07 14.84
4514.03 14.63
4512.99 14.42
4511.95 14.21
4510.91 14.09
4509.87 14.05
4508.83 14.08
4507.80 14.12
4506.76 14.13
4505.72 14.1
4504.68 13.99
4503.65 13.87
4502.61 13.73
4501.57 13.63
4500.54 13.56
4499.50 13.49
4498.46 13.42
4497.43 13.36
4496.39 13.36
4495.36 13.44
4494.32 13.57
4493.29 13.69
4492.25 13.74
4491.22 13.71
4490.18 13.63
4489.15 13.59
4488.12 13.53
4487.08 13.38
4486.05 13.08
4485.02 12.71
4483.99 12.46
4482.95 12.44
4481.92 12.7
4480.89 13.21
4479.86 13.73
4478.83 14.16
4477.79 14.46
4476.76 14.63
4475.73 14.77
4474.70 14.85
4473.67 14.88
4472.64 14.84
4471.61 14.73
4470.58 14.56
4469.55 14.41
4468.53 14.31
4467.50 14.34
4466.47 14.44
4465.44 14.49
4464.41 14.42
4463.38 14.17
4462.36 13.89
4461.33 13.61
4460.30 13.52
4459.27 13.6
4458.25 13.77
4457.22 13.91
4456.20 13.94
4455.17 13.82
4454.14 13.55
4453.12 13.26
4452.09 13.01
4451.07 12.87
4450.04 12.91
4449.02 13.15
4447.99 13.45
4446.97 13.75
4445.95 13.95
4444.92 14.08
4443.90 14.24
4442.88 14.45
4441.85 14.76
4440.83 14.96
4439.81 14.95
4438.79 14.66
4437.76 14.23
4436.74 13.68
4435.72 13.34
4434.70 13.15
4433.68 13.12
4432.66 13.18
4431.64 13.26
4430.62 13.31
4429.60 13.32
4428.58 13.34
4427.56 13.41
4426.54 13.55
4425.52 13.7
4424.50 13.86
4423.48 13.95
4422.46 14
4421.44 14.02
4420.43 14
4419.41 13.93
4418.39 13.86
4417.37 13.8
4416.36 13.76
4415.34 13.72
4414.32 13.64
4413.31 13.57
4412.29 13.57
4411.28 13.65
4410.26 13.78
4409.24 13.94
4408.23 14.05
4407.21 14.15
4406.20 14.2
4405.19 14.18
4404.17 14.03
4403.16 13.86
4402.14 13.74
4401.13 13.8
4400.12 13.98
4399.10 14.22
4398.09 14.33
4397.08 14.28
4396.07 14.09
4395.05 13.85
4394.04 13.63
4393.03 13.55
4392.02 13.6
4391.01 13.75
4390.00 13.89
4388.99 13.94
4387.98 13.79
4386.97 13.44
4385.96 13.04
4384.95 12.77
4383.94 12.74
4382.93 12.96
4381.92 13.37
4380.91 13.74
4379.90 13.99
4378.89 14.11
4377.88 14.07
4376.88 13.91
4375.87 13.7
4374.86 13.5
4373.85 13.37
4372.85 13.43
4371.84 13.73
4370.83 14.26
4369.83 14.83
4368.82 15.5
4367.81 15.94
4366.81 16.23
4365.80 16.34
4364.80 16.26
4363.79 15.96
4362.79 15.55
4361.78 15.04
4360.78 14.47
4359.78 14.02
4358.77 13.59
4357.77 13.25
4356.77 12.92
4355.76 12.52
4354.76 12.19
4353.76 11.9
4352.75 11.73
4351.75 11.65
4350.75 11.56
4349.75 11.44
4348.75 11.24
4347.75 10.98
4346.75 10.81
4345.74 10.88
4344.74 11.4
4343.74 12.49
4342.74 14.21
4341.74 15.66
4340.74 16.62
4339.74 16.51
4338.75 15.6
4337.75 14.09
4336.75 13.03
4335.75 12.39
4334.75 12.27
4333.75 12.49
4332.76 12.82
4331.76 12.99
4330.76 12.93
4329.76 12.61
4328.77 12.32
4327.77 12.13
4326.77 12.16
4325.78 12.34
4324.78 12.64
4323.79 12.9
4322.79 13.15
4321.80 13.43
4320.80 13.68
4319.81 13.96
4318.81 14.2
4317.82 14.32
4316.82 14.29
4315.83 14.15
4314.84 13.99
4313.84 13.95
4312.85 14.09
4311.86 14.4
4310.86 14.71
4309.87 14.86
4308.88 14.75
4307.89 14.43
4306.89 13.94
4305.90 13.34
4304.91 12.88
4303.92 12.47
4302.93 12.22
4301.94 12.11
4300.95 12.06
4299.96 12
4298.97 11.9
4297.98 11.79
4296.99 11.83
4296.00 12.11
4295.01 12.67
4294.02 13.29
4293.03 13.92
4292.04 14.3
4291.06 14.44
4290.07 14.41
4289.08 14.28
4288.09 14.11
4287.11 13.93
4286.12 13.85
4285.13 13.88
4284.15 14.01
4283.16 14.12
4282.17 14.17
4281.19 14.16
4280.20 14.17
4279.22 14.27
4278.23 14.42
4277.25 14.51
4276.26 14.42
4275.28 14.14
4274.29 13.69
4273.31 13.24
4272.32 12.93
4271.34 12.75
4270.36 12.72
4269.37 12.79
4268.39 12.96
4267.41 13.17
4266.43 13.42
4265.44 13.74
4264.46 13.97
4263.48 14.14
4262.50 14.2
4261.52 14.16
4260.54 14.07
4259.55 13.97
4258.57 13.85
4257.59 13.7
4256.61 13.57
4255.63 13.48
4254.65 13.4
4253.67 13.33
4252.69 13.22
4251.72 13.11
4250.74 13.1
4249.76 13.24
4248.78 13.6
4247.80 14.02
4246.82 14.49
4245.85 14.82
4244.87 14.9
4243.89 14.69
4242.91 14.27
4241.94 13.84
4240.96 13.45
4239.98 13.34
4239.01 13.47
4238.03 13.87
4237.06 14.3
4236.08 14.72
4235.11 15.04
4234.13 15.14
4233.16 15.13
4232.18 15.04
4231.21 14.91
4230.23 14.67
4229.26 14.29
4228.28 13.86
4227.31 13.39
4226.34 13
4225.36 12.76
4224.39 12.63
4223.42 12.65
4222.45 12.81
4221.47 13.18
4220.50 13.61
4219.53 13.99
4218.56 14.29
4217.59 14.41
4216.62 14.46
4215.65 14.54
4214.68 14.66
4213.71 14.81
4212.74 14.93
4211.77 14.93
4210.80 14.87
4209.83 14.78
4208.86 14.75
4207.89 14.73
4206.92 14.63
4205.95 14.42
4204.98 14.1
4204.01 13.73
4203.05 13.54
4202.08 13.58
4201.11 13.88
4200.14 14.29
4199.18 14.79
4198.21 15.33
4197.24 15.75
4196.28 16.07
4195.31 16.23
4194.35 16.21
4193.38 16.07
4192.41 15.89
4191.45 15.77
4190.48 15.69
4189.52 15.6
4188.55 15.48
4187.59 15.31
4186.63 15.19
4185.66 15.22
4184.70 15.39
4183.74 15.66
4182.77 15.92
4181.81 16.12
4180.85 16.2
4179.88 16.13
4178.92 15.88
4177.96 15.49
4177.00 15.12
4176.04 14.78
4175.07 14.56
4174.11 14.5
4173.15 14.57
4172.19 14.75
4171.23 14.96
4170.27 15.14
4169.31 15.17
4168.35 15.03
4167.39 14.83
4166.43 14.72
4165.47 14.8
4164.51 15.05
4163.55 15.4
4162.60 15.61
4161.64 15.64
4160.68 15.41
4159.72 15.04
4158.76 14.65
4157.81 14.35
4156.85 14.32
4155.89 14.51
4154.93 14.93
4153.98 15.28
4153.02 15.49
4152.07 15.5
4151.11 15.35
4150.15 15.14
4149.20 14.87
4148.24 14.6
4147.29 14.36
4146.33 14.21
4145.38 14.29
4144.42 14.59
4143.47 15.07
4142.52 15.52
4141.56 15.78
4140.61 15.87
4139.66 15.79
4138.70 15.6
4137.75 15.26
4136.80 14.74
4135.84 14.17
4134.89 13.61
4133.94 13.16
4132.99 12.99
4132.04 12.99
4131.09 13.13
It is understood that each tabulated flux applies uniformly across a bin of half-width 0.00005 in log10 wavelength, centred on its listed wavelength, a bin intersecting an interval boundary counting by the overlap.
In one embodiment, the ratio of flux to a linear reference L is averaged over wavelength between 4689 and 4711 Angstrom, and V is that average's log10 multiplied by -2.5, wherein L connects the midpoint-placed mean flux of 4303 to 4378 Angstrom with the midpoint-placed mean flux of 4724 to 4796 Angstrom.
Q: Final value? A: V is 0.06 mag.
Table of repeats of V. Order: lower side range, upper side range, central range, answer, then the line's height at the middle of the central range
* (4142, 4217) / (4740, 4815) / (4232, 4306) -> 0.088 mag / 14.8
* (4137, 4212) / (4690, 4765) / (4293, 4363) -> 0.115 mag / 14.6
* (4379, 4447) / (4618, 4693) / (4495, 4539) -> 0.014 mag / 13.8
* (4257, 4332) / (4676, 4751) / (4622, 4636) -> -0.037 mag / 13.2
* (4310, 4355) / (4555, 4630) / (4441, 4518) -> -0.027 mag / 13.5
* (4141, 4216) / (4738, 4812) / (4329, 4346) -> 0.087 mag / 14.6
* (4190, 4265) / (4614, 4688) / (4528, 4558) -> 0.047 mag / 13.9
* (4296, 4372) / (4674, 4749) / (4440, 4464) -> -0.036 mag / 13.3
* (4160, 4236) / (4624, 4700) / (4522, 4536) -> 0.096 mag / 14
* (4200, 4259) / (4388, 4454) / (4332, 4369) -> 0.028 mag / 13.9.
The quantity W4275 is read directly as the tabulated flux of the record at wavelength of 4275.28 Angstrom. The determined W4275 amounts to 14.14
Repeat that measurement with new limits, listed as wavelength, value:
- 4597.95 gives 13.7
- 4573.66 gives 15.02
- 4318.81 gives 14.2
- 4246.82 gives 14.49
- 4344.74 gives 11.4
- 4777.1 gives 13.34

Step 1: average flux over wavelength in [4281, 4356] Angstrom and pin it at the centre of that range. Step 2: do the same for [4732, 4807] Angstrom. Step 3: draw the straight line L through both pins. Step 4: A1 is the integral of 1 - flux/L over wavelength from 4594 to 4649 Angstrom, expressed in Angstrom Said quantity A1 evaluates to -1.4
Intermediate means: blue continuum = 13.2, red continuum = 13.5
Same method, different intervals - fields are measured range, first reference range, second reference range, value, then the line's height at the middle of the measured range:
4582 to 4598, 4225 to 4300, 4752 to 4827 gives 0.3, 13.5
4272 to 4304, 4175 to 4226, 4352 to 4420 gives 2.1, 14.4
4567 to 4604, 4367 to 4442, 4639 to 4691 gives -0.5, 13.7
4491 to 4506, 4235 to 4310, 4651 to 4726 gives -0.2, 13.5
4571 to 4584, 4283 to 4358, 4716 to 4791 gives -1.3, 13.4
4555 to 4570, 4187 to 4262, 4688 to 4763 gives -0.2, 13.6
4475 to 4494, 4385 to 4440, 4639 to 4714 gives 0.2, 13.7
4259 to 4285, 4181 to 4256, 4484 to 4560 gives 0.9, 14.3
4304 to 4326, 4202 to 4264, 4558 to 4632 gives 0.3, 14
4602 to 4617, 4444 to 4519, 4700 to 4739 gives -0.8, 13.3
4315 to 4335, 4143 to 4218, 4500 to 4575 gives 1.9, 14.5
